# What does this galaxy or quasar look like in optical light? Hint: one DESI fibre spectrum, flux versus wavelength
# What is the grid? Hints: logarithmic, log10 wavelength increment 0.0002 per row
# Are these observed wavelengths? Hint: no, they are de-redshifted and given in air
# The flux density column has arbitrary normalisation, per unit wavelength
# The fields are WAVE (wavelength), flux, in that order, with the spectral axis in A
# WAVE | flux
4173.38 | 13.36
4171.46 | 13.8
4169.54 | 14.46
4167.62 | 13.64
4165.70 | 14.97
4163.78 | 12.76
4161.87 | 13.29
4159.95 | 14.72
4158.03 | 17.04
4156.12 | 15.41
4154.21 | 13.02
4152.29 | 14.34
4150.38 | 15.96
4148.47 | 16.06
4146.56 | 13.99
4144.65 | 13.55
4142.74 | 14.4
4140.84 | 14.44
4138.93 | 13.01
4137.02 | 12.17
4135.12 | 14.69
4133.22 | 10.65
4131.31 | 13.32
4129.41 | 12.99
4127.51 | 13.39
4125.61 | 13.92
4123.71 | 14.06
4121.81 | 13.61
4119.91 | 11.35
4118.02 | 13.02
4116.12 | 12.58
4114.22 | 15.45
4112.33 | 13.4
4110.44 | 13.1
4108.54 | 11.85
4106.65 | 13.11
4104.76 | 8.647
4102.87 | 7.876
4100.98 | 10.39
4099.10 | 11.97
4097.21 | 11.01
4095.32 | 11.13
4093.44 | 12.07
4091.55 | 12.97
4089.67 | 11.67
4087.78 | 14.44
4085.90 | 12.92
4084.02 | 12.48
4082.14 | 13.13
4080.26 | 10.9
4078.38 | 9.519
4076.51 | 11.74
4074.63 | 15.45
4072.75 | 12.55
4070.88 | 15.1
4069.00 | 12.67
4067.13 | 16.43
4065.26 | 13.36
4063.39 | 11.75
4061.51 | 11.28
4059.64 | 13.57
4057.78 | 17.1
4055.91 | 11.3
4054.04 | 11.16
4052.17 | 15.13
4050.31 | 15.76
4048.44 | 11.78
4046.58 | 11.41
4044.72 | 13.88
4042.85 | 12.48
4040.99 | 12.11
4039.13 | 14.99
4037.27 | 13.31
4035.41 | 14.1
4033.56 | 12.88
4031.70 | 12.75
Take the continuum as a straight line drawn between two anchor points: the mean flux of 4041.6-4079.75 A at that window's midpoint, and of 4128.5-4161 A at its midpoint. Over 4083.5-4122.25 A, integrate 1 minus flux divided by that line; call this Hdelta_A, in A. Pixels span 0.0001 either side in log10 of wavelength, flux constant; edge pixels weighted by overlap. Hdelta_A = 4.27 A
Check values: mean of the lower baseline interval 13.1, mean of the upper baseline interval 14.1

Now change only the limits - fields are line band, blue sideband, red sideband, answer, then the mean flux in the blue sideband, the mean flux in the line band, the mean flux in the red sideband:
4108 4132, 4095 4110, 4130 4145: -2.5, 10.8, 13.3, 13.3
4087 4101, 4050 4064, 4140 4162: 1.9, 13.3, 12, 14.7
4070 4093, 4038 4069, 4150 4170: 1.5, 13.3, 12.7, 14.5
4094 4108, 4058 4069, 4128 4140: 2.6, 13.5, 10.7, 12.8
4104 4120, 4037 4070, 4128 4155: 1.2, 13.3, 12.6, 13.8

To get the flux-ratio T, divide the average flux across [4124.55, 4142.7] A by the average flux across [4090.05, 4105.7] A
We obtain 1.2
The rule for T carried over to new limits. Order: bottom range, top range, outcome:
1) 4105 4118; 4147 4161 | 1.17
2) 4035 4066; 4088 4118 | 0.90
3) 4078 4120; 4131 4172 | 1.17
